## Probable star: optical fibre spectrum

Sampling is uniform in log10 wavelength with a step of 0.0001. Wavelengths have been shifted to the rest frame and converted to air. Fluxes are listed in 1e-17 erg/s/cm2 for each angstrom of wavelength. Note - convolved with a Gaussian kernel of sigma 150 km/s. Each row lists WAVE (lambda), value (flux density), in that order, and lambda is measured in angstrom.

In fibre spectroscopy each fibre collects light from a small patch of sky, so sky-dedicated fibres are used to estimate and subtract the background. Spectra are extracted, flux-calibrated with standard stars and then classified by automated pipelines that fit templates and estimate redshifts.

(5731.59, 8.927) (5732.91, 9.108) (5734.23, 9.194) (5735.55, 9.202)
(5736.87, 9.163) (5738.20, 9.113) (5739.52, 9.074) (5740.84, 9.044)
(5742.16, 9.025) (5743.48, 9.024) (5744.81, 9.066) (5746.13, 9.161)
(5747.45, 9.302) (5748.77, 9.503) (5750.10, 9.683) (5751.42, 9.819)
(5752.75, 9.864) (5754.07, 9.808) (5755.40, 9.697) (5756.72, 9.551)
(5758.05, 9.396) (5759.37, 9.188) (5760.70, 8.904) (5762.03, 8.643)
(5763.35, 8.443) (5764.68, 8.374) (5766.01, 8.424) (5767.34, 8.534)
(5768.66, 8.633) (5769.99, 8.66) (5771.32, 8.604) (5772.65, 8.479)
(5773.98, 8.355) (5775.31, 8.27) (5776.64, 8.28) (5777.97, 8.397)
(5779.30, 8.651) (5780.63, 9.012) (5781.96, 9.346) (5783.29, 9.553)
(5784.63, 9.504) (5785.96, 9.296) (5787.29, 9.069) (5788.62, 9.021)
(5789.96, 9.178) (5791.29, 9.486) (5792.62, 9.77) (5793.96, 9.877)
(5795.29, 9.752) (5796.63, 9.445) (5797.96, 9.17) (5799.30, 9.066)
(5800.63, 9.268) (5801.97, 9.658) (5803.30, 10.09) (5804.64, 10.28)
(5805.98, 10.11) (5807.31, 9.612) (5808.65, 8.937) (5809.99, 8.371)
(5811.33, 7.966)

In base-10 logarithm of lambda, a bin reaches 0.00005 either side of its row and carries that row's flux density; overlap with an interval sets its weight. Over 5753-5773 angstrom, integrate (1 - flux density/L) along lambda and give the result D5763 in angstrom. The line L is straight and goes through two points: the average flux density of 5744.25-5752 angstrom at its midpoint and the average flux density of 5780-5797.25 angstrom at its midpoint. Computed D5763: 1.1 angstrom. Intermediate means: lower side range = 9.43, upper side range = 9.41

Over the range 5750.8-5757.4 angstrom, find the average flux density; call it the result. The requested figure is 9.74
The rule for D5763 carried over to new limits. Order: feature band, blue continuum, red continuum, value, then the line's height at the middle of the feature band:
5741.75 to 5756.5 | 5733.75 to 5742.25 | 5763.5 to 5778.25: -0.9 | 8.89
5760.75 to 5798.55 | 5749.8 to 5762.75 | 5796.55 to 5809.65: 2.2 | 9.49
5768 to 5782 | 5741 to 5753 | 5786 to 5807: 1.3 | 9.46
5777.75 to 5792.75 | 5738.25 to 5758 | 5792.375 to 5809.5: 0.5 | 9.54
